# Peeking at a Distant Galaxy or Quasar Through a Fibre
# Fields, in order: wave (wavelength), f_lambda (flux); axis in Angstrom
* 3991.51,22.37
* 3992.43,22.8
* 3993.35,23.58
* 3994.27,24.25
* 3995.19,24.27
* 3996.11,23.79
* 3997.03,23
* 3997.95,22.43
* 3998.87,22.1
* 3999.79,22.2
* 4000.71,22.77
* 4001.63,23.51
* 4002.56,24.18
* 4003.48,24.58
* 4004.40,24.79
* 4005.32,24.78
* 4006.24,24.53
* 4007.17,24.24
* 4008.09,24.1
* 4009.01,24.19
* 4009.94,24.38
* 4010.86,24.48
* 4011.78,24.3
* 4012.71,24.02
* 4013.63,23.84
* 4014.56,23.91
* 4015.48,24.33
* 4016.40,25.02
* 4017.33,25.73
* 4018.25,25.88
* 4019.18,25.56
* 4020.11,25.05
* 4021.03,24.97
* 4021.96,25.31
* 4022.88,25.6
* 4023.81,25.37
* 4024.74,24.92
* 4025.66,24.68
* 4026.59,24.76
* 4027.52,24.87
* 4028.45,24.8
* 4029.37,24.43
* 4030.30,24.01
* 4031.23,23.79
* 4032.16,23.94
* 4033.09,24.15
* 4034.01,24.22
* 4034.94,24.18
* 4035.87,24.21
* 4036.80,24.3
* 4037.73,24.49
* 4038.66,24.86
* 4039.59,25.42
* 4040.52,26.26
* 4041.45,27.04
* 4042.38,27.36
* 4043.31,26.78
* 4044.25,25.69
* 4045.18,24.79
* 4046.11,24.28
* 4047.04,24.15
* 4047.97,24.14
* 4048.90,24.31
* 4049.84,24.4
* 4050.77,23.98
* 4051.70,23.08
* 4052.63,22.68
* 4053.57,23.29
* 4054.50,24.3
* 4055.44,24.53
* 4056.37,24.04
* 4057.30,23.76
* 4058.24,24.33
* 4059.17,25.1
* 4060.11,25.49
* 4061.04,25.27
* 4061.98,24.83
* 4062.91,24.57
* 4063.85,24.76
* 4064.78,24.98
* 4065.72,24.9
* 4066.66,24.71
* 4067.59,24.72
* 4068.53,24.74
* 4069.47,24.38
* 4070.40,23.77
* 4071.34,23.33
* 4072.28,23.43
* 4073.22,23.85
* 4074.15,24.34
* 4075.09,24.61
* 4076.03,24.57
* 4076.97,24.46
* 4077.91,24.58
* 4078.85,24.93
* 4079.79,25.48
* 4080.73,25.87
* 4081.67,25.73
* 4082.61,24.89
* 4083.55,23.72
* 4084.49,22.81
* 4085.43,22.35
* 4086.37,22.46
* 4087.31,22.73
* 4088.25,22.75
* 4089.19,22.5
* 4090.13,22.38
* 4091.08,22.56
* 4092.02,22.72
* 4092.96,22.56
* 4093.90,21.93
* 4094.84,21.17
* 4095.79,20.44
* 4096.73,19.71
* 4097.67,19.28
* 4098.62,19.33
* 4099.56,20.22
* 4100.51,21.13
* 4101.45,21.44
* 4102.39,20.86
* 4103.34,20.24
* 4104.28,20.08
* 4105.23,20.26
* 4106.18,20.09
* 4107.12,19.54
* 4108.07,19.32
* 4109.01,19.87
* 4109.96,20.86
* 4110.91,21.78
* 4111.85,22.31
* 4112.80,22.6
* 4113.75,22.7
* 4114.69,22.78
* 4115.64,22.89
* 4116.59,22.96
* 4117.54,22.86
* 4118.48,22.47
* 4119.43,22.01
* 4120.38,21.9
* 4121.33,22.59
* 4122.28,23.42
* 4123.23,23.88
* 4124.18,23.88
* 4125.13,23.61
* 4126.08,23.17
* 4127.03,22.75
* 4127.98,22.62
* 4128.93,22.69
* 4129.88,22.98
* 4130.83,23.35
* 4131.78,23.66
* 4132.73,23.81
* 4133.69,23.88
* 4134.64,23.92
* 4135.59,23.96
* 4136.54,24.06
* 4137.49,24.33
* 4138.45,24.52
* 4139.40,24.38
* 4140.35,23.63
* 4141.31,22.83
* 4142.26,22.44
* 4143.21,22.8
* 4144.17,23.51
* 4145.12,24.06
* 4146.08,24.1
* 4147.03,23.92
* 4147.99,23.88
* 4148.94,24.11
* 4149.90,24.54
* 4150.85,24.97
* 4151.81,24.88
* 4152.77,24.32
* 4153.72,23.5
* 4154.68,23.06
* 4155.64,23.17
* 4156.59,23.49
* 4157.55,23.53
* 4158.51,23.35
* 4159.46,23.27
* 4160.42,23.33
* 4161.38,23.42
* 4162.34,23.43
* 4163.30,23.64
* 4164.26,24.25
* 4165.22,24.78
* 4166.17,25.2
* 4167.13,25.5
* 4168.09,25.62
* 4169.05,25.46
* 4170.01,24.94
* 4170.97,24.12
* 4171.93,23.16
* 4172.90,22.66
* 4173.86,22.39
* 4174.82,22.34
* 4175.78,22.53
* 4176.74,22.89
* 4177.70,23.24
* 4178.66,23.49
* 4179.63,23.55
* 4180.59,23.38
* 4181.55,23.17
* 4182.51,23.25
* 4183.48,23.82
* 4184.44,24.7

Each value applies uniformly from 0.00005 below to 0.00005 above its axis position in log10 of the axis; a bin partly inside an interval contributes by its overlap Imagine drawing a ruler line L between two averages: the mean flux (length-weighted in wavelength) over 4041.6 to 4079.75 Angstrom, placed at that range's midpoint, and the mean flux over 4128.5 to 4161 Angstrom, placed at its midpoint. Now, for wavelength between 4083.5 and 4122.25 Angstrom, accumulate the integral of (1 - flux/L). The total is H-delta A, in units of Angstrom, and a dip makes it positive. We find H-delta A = 4.1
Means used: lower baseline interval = 24.5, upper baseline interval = 23.7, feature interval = 21.6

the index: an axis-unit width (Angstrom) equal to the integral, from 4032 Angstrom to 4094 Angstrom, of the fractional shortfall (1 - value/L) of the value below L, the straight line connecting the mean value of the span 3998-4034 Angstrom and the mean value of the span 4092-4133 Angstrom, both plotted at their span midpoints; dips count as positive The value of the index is -3.1 Angstrom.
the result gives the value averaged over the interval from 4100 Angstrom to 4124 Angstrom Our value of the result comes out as 21.7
